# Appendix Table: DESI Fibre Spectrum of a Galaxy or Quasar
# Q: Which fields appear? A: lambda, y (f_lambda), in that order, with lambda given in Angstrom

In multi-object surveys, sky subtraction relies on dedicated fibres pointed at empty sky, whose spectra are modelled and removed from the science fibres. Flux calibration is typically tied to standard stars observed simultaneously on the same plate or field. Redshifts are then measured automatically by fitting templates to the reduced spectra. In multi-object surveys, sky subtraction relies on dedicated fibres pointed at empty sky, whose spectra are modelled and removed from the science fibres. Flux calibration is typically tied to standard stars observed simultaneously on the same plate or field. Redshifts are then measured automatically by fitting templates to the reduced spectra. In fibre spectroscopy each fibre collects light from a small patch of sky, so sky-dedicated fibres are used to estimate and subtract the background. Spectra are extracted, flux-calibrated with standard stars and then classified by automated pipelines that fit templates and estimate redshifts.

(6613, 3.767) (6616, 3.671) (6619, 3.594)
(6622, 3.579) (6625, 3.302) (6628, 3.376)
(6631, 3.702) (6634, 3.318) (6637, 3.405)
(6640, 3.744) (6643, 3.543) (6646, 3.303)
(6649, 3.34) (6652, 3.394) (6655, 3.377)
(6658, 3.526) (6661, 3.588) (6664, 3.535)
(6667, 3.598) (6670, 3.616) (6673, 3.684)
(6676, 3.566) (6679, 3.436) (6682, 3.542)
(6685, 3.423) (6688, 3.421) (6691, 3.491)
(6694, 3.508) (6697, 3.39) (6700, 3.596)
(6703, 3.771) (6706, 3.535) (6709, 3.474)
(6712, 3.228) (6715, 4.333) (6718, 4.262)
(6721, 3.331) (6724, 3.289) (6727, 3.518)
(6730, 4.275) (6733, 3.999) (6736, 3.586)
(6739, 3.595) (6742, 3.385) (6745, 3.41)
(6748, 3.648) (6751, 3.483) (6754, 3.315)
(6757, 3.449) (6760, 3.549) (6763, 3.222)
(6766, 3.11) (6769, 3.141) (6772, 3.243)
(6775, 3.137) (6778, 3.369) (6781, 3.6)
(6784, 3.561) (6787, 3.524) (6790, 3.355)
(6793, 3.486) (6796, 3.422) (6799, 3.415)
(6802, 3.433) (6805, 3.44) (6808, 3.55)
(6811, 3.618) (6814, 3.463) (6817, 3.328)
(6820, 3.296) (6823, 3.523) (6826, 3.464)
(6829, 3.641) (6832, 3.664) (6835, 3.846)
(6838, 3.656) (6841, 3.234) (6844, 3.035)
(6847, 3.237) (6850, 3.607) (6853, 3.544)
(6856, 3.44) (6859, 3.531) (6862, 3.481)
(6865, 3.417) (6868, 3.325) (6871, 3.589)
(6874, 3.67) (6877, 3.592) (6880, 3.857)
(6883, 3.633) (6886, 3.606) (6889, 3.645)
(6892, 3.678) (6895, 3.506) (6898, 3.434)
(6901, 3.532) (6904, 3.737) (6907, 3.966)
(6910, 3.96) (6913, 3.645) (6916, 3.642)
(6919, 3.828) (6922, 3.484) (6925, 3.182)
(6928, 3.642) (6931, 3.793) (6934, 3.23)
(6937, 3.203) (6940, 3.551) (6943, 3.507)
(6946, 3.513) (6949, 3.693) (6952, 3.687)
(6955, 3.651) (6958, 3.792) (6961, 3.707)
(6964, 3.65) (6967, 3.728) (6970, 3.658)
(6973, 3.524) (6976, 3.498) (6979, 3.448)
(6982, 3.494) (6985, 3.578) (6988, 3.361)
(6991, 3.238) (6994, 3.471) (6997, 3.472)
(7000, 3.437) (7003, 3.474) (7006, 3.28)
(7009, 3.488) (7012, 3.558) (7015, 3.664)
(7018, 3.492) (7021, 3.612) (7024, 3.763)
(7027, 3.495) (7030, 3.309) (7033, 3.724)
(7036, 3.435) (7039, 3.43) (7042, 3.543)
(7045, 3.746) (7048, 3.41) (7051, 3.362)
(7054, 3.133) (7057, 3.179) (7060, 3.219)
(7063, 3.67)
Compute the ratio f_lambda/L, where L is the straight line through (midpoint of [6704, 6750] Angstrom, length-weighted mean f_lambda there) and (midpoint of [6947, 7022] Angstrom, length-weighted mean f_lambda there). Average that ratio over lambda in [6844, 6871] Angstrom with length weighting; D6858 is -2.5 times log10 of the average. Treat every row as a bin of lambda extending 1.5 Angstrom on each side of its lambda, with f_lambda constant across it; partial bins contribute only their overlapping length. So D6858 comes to 0.05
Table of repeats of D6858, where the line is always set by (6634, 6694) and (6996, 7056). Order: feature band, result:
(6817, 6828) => 0.022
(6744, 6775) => 0.047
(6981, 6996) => 0.019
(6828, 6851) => 0.003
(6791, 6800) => 0.018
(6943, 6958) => -0.045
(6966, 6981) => -0.023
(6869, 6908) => -0.045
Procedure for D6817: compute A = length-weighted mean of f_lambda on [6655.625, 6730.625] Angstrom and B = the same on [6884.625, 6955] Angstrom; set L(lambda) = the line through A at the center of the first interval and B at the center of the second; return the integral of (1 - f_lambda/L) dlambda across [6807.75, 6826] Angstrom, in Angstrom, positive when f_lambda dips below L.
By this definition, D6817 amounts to 0.7 Angstrom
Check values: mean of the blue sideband 3.59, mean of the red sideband 3.6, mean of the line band 3.46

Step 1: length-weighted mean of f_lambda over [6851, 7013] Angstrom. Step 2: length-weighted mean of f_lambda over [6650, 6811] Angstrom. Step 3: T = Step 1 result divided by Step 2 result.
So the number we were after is 1.01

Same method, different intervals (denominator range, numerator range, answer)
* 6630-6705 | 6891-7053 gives 1.01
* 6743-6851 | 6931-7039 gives 1.03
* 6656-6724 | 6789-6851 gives 0.97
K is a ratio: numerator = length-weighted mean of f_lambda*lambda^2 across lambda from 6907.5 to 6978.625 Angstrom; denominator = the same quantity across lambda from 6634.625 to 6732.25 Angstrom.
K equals 1.1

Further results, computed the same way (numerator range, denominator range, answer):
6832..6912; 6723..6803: 1.06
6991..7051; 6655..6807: 1.09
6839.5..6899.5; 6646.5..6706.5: 1.06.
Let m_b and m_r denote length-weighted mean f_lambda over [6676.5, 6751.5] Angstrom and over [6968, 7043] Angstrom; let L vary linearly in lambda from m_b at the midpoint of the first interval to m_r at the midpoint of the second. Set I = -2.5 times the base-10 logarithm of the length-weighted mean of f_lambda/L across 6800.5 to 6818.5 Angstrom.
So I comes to 0.029 mag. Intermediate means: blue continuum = 3.6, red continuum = 3.5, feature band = 3.47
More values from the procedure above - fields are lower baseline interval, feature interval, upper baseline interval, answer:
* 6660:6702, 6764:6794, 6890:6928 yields 0.071 mag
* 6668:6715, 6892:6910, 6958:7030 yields -0.041 mag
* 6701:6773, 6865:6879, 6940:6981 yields 0.015 mag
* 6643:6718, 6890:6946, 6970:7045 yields -0.022 mag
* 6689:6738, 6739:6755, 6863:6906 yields 0.055 mag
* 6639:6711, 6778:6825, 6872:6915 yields 0.044 mag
